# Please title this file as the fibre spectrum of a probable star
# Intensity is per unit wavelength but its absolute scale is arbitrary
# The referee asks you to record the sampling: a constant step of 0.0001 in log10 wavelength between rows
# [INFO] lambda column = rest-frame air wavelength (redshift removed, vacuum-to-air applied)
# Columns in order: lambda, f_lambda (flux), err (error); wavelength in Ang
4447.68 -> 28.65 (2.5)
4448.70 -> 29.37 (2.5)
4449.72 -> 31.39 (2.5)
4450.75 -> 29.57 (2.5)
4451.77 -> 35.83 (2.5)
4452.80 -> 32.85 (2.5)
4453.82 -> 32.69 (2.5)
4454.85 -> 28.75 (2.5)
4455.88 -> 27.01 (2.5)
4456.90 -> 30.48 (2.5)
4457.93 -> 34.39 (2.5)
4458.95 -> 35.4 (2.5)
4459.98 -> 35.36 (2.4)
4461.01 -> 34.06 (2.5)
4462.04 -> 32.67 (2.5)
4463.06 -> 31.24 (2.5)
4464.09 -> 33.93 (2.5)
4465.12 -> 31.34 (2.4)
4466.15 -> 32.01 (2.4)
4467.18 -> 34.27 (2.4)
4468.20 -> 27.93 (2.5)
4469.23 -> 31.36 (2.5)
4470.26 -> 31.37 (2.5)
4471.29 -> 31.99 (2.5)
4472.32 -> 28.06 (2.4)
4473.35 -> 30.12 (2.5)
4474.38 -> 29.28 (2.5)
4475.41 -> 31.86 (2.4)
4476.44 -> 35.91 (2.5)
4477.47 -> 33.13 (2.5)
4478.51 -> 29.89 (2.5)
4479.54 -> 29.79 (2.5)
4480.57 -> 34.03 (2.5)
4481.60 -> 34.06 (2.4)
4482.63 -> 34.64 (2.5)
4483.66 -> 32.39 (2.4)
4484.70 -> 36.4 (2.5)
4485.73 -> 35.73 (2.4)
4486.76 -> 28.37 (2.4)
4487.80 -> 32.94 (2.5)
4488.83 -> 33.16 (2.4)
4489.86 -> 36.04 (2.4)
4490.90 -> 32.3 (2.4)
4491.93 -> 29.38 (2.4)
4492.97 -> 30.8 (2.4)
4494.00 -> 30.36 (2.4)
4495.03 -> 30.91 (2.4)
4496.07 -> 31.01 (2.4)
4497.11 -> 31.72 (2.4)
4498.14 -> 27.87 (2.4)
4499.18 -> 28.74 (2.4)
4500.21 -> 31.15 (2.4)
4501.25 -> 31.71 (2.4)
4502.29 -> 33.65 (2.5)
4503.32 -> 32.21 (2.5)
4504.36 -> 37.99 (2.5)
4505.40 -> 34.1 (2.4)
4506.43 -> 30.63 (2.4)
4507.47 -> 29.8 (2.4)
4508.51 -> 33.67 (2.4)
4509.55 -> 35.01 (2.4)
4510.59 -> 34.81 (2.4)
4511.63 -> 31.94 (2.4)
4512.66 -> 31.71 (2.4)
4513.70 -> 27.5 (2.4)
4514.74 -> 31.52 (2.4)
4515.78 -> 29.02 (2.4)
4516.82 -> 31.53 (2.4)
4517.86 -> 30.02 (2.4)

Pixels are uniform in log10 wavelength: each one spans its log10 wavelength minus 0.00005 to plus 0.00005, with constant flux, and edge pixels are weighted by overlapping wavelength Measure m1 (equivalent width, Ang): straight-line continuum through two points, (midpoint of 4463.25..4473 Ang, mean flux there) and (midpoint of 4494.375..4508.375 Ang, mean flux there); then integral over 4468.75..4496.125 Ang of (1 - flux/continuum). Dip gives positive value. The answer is -0.5 Ang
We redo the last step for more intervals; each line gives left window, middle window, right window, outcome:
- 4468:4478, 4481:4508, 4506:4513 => -0.22 Ang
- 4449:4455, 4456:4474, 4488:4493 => 0.09 Ang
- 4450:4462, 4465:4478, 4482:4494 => 0.46 Ang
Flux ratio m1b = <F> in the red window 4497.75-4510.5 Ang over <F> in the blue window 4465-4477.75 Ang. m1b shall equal 1.03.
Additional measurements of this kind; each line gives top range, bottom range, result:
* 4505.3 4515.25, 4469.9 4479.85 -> 1.03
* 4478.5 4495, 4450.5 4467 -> 1.00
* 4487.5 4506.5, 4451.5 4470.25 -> 0.99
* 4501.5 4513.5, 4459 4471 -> 1.02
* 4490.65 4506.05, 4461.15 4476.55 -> 1.00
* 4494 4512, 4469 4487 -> 1.00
